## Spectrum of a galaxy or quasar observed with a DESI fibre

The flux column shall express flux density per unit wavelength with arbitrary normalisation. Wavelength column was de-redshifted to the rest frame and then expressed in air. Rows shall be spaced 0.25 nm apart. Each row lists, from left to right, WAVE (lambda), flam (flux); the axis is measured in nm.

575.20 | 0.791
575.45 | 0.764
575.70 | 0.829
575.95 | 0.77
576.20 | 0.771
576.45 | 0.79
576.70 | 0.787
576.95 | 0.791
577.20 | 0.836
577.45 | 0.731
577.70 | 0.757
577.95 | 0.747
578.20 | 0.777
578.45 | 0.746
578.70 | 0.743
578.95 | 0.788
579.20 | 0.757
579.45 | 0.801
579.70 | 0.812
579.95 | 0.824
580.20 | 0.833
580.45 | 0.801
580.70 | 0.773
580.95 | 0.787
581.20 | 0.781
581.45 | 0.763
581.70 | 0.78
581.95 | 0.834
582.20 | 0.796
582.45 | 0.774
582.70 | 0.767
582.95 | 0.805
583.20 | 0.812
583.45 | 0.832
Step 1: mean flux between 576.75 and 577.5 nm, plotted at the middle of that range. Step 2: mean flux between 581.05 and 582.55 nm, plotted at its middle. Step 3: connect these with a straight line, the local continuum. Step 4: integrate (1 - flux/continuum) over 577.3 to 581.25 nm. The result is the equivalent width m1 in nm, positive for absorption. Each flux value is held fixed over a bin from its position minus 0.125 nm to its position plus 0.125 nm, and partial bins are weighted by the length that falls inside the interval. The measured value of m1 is 0.06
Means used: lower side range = 0.792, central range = 0.779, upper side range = 0.788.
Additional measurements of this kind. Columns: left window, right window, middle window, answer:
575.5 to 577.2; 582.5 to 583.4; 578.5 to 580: 0.02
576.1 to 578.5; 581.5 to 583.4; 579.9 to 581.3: -0.02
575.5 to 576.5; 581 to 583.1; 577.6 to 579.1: 0.05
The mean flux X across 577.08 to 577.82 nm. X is 0.774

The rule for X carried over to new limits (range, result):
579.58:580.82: 0.809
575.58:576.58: 0.79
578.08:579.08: 0.763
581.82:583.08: 0.795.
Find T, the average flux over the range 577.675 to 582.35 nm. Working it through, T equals 0.785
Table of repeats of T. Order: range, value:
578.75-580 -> 0.792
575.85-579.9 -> 0.776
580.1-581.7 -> 0.788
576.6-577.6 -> 0.786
